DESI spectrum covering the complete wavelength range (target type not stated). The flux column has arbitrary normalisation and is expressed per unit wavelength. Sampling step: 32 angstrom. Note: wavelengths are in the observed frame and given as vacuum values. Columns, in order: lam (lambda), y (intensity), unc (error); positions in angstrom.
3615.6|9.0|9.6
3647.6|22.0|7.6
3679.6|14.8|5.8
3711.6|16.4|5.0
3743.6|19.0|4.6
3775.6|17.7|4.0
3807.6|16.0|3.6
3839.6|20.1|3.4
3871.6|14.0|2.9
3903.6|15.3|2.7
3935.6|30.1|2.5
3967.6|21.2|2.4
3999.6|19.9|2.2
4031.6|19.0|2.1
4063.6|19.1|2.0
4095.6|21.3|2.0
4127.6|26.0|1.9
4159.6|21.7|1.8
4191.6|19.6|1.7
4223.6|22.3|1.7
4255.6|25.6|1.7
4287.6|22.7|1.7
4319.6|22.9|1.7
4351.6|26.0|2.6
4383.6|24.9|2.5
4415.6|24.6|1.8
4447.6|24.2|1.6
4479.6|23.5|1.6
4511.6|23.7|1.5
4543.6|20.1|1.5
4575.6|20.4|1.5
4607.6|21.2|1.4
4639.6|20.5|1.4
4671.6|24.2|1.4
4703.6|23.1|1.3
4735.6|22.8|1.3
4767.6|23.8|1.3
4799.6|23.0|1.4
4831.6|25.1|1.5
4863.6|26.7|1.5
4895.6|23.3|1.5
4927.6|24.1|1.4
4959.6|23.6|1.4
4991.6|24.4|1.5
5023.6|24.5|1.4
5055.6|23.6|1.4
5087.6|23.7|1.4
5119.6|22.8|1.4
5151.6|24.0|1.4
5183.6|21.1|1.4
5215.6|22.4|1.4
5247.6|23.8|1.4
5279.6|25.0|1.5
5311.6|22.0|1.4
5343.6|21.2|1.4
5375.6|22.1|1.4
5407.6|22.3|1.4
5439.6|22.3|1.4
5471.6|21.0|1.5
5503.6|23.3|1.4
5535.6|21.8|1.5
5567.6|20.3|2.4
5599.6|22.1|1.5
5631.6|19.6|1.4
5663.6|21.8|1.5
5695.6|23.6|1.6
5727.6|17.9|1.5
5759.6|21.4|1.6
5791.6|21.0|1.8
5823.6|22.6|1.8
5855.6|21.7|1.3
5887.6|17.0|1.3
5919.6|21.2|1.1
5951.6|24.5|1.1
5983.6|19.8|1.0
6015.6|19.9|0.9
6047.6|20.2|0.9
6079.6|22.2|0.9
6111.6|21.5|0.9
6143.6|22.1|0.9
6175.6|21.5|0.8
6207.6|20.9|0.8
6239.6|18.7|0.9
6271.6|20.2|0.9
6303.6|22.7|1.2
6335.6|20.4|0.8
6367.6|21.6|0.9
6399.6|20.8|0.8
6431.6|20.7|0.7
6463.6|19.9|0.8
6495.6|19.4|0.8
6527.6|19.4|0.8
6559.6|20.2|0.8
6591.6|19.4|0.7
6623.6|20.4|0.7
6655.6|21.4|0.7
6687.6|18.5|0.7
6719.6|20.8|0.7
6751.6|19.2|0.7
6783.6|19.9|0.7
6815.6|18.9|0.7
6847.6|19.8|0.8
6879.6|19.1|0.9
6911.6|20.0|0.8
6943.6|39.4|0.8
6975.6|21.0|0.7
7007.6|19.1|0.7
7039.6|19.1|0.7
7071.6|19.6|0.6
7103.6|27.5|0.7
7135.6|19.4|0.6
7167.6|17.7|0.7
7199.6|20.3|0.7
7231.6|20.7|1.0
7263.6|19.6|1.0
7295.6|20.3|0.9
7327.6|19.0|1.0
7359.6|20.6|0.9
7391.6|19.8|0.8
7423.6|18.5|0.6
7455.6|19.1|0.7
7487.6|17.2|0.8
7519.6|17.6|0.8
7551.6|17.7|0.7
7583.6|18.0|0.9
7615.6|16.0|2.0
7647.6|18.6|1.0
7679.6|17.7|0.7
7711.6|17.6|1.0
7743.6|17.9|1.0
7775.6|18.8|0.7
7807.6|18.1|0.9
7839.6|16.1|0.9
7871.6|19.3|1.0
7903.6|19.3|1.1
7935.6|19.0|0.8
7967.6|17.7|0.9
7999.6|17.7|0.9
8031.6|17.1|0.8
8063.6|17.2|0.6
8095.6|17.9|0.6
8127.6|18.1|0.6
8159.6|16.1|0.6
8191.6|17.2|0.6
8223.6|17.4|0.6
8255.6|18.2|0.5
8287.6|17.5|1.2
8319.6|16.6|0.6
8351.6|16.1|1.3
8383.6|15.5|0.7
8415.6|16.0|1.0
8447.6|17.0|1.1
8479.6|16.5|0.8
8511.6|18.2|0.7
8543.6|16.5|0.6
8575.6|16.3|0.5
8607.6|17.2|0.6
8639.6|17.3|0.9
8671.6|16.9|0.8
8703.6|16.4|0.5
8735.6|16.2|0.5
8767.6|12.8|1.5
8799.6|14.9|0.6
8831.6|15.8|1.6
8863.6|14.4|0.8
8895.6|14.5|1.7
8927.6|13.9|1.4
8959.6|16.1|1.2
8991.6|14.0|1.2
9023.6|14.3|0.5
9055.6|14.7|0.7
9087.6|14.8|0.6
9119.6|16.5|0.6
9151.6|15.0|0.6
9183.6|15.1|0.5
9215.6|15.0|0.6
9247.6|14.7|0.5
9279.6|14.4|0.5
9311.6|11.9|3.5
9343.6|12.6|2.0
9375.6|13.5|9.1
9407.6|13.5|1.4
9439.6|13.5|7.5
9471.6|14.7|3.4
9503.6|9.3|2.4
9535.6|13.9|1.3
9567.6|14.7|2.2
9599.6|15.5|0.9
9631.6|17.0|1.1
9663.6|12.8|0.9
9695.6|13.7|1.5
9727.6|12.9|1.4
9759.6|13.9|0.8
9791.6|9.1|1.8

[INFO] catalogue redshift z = 0.06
